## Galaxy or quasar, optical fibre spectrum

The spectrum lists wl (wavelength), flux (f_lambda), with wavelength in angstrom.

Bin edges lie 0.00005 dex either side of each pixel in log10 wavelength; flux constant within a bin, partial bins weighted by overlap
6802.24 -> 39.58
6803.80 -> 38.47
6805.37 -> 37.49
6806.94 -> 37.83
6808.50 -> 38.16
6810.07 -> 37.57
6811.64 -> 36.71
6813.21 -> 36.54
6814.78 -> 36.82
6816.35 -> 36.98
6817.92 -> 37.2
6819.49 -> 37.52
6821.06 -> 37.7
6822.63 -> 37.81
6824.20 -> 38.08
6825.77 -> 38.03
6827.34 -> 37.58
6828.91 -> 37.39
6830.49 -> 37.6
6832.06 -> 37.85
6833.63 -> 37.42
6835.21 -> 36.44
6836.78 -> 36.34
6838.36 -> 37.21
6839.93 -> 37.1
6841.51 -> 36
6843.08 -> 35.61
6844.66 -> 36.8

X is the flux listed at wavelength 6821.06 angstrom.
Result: 37.7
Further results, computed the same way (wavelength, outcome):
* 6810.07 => 37.57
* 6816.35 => 36.98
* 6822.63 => 37.81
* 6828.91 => 37.39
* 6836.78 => 36.34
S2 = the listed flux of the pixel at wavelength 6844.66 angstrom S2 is 36.8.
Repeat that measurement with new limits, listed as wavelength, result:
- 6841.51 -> 36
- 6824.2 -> 38.08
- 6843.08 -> 35.61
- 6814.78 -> 36.82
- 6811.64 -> 36.71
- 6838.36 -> 37.21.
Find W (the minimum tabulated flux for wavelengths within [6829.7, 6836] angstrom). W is 36.44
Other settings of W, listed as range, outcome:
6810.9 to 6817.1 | 36.54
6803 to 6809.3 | 37.49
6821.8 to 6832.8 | 37.39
